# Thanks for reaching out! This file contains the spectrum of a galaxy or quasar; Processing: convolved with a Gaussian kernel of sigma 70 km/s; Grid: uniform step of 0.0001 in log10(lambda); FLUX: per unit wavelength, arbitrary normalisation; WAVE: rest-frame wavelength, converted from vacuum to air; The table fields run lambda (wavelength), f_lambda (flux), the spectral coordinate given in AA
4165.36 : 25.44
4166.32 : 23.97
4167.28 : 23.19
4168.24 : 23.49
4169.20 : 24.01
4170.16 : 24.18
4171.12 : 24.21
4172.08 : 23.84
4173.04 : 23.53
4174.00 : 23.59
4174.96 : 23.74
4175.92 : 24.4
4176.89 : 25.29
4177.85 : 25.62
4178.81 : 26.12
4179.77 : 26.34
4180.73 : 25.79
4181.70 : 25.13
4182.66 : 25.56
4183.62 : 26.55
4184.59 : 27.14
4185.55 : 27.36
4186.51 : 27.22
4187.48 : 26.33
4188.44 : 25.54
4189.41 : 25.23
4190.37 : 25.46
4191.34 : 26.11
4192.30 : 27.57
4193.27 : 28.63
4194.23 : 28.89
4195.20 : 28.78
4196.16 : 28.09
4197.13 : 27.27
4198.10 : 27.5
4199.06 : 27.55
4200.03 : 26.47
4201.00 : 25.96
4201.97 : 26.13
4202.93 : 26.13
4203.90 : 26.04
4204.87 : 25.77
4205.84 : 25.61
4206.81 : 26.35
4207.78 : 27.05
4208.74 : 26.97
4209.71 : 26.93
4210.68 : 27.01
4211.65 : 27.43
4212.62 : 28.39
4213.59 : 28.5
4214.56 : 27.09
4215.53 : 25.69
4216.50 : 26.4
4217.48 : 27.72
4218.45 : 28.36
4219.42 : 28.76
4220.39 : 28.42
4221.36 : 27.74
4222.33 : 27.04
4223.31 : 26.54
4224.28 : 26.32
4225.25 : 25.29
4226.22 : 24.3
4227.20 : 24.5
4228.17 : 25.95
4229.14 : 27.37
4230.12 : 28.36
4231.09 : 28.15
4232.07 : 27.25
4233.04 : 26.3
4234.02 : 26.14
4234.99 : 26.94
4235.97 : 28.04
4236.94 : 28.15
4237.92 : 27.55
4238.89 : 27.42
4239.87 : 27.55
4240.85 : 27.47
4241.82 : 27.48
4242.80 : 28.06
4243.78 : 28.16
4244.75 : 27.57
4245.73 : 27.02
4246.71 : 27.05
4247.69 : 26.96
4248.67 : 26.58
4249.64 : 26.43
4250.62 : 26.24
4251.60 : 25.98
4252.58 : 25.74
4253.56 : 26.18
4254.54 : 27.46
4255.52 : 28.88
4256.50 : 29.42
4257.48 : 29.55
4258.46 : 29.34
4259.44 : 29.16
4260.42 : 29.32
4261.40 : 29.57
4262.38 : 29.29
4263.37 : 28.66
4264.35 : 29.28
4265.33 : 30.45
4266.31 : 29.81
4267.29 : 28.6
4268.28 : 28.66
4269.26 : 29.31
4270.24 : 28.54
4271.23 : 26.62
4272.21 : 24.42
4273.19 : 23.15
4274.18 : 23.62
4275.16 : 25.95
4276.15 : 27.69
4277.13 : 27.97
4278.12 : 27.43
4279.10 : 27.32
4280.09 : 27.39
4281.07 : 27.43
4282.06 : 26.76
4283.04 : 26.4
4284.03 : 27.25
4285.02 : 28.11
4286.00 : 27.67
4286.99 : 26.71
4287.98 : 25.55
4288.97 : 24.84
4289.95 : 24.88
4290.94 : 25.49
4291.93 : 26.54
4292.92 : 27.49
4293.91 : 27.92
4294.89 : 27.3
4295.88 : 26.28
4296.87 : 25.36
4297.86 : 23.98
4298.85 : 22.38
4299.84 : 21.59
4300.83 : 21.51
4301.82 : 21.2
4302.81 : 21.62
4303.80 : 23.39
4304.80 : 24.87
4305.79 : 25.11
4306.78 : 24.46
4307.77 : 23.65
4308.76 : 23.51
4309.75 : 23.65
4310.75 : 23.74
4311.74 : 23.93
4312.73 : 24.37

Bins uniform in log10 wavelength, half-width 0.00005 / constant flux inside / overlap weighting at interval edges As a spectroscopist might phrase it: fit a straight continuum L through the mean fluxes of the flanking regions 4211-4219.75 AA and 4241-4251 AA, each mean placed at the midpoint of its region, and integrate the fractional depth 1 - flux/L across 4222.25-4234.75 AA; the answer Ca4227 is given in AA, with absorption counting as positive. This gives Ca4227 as 0.4 AA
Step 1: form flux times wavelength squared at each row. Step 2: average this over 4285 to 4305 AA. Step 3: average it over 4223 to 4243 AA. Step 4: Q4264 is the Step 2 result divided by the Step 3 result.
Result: 0.95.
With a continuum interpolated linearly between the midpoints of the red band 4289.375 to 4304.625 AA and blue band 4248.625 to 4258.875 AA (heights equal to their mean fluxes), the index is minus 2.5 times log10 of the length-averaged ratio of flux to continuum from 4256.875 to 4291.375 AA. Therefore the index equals -0.06 mag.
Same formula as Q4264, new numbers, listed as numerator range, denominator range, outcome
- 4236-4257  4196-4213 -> 1.04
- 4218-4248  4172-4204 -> 1.06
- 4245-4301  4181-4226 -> 1.04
